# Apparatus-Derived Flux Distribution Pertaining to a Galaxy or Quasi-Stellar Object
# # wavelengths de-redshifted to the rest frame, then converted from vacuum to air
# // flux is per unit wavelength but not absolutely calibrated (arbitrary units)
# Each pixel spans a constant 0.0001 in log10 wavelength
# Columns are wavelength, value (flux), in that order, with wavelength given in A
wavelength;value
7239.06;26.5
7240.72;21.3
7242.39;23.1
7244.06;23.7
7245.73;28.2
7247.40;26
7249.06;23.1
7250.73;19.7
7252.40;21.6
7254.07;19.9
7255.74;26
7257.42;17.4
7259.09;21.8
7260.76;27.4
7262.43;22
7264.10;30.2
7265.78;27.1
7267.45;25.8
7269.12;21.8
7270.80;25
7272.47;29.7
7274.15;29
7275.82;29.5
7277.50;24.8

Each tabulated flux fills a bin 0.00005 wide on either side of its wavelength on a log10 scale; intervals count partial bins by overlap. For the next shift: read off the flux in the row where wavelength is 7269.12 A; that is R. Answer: 21.8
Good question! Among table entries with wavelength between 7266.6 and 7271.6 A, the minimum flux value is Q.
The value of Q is 21.8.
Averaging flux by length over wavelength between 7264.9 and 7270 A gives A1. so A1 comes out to 24.9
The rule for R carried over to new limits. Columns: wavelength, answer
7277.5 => 24.8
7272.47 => 29.7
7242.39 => 23.1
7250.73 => 19.7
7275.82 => 29.5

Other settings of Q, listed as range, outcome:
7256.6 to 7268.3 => 17.4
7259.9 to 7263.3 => 22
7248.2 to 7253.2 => 19.7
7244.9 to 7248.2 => 26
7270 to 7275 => 25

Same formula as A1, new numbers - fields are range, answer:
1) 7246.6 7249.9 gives 24.6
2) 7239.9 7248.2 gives 24.4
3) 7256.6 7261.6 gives 22.2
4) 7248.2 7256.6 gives 22.1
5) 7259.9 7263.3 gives 24.8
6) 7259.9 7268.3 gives 26.5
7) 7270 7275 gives 28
